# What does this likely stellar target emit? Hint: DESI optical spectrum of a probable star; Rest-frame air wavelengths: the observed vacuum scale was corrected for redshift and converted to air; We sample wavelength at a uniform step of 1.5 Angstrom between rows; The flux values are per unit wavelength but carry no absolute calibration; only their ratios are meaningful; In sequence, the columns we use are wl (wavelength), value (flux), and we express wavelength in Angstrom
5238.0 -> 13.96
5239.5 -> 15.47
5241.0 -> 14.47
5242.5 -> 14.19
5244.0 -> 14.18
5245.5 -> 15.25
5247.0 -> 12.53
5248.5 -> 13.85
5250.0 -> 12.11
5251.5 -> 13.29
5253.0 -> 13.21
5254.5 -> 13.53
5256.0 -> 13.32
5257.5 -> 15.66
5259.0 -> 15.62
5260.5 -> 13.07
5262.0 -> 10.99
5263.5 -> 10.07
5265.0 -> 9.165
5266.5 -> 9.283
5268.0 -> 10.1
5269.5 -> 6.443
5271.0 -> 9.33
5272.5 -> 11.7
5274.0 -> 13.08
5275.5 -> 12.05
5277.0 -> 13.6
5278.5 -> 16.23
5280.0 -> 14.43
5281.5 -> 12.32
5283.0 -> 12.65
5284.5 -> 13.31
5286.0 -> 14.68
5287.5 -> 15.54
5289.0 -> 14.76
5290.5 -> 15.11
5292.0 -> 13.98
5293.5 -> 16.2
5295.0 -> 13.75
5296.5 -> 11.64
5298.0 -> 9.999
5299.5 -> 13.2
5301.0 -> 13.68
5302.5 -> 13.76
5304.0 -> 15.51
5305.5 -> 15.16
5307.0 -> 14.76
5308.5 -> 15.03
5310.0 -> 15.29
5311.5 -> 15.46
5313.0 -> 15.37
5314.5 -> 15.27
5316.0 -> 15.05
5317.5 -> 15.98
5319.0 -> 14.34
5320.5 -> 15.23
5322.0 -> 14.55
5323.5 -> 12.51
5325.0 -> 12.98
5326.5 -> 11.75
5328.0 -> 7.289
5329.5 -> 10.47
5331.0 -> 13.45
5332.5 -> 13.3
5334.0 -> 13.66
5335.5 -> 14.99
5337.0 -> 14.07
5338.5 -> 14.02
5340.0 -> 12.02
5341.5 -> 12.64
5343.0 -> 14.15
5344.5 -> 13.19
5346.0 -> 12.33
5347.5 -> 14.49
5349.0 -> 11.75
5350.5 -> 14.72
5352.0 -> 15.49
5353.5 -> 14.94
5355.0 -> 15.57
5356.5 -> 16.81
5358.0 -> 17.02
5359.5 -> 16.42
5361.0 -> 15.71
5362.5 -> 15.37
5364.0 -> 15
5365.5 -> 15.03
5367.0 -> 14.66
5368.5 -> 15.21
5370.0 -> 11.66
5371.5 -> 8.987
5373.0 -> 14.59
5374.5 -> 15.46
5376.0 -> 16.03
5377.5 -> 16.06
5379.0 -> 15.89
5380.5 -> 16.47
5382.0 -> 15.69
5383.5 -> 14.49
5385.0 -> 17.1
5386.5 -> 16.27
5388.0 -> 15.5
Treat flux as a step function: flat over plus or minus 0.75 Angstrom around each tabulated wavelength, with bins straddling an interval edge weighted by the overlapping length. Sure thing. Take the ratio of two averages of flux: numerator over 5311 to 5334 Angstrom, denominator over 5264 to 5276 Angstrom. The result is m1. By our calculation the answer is 1.3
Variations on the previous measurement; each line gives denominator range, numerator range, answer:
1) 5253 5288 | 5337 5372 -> 1.15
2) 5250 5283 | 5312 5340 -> 1.11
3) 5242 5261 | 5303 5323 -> 1.09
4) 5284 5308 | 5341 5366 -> 1.05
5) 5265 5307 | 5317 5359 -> 1.06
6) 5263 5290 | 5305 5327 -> 1.20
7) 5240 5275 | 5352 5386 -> 1.23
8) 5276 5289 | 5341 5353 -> 0.97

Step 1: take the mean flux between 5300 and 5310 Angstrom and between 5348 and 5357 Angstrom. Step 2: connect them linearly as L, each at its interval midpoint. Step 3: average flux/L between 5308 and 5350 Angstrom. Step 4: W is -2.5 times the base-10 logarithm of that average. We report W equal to 0.088 mag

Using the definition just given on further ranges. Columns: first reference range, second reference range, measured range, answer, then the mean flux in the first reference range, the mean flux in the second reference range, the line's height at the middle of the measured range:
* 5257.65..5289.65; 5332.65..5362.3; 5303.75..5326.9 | -0.089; 12.4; 14.4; 13.5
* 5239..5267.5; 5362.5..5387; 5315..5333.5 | 0.082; 13.1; 14.9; 14.1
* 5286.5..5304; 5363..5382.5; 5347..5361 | -0.059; 13.9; 14.7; 14.5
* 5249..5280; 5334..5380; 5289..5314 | -0.094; 12.2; 14.5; 13.1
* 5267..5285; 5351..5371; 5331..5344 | 0.058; 12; 15.2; 14.3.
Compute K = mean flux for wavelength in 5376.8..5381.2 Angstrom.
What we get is 16.1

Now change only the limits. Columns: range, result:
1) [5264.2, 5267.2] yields 9.24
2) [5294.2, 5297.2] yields 12.8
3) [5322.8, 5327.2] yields 12.4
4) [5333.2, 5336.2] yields 14.3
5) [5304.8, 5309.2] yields 15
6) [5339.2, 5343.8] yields 13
